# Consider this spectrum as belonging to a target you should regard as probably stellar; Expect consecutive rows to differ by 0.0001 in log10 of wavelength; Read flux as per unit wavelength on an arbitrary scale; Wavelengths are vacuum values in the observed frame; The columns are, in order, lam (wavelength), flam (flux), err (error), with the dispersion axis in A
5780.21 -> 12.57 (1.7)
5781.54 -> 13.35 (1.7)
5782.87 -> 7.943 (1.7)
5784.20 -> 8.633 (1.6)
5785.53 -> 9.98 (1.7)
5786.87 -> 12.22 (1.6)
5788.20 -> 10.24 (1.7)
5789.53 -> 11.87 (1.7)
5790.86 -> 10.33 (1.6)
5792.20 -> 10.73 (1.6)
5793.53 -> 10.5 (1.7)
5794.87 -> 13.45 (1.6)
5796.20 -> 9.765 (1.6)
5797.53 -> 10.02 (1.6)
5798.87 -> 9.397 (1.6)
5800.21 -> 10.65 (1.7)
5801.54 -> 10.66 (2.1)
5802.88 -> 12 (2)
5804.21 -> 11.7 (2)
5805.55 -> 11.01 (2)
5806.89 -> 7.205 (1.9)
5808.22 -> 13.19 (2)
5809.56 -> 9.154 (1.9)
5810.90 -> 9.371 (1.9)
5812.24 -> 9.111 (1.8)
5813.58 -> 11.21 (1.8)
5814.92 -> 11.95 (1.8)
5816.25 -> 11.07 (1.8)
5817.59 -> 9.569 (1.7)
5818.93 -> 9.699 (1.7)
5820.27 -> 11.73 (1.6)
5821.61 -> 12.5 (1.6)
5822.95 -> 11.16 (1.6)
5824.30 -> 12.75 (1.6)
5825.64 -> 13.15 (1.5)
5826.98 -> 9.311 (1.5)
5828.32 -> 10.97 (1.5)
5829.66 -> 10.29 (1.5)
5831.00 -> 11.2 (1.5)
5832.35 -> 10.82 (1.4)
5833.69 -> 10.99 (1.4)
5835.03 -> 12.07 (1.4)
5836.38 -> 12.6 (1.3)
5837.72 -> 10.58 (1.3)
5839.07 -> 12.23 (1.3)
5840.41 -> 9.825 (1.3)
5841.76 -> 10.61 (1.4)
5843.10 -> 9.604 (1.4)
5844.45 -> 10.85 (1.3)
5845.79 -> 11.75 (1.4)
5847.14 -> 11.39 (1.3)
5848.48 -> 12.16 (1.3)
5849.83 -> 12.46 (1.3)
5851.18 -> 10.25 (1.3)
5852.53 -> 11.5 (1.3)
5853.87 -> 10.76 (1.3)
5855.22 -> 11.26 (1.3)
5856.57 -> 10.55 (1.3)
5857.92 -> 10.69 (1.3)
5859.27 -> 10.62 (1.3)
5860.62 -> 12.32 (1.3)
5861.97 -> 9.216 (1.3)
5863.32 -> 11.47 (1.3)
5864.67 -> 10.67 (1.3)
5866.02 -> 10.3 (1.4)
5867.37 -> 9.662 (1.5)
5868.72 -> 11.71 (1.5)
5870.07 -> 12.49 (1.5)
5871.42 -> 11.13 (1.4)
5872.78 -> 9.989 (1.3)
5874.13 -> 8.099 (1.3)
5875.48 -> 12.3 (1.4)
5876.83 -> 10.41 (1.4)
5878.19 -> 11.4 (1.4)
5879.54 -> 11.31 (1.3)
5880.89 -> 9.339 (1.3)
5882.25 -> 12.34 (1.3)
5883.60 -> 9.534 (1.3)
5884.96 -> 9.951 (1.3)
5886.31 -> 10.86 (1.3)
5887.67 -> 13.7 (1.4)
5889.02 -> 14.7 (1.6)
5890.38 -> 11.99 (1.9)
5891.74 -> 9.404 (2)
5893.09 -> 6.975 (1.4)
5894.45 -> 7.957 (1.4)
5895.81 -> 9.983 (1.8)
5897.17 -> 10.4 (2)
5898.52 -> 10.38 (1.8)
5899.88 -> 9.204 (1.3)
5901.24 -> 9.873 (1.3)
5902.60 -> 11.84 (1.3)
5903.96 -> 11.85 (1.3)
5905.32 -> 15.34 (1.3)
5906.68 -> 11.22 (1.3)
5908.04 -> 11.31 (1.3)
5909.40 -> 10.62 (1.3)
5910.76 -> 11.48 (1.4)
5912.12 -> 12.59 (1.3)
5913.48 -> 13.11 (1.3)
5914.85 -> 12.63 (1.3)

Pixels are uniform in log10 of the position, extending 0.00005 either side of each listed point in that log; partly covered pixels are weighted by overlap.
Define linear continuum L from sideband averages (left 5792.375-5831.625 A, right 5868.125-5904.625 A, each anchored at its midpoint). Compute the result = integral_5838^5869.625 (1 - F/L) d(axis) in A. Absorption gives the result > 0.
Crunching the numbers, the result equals -0.6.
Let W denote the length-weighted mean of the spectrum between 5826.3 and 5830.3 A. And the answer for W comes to 10.2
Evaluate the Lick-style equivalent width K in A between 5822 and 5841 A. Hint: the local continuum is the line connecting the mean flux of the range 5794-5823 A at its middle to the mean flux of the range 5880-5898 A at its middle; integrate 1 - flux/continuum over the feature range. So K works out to -1.2 A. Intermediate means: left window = 10.7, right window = 10.6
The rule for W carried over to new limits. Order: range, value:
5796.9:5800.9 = 10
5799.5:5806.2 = 11.2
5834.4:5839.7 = 11.8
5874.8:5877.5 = 11.4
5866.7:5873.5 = 11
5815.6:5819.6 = 10.1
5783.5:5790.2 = 10.6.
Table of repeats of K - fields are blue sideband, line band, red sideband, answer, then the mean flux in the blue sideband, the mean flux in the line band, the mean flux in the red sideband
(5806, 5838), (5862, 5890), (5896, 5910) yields 0.1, 10.9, 11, 11.2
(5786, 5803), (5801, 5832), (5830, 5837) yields 0.9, 10.9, 10.9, 11.5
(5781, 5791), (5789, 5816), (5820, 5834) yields 0.5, 10.6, 10.7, 11.3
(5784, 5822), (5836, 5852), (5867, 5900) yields -0.8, 10.7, 11.2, 10.6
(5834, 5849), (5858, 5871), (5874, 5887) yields 0.0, 11.2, 10.9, 10.7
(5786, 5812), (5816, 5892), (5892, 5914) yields -2.3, 10.7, 11.1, 10.8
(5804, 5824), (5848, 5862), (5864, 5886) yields -0.6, 10.7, 11.1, 10.7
